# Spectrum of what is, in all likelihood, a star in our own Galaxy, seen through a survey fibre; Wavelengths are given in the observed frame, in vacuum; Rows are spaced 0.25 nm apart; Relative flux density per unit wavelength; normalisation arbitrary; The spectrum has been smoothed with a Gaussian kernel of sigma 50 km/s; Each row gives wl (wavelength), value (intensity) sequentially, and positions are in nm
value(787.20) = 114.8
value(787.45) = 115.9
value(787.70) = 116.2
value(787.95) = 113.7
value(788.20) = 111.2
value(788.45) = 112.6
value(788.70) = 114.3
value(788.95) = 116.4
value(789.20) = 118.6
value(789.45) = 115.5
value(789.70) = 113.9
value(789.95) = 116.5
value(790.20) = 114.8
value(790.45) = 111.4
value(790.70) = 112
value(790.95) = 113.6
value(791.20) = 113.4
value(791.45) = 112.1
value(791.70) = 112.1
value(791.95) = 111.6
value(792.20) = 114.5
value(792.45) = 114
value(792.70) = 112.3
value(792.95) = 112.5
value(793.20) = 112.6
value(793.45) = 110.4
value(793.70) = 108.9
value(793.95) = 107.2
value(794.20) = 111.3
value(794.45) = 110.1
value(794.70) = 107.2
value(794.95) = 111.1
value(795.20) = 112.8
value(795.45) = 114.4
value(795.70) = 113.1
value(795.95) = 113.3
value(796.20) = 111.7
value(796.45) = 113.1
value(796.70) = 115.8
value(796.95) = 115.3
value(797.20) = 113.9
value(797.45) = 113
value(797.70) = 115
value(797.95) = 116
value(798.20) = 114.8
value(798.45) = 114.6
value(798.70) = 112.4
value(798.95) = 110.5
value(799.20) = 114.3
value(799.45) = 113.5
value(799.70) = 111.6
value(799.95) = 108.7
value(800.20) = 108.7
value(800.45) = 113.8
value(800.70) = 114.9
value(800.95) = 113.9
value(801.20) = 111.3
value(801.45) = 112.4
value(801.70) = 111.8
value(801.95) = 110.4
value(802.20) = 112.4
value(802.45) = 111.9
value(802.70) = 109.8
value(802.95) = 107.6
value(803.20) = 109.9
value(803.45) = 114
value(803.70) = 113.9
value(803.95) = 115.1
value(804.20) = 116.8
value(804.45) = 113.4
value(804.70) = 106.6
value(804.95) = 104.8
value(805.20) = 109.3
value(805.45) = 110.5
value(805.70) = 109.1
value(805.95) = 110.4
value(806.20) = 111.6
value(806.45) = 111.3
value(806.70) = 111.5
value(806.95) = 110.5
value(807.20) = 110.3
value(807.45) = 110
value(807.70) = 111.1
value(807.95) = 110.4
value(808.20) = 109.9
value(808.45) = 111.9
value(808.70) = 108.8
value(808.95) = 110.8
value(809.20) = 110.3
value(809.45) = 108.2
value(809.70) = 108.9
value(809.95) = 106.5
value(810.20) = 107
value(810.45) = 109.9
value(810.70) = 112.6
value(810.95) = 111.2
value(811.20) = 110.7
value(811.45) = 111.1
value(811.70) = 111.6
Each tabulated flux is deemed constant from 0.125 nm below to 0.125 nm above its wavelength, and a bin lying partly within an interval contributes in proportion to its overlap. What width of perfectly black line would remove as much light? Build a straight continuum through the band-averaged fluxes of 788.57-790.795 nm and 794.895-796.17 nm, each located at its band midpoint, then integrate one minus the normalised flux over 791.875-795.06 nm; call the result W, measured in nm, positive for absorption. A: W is 0.072 nm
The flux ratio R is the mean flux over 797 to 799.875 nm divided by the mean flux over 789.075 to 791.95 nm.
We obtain 1.00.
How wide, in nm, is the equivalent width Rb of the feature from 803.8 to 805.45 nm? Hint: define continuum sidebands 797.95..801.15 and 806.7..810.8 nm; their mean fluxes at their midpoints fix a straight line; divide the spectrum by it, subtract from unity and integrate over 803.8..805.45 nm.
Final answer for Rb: 0.00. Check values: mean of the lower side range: 113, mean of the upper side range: 110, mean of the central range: 111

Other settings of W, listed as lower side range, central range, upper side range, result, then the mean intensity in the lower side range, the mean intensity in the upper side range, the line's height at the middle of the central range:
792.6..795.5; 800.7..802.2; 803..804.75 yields 0.00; 111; 113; 112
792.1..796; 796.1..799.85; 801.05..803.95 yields -0.07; 112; 112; 112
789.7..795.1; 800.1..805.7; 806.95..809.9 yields -0.04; 112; 110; 111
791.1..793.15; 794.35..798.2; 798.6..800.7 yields -0.03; 113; 112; 112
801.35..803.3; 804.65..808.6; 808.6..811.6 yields 0.01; 111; 110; 110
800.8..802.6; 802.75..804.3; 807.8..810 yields -0.02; 112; 110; 111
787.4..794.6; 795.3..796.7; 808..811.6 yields -0.01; 113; 110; 112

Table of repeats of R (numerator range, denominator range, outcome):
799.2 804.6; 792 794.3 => 1.01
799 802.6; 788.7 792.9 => 0.98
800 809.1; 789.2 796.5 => 0.99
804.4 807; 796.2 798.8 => 0.96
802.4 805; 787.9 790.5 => 0.97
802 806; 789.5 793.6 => 0.98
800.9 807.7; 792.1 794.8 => 1.00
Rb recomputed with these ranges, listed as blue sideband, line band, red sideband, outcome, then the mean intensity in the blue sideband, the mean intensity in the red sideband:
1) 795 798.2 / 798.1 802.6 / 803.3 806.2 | 0.016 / 114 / 111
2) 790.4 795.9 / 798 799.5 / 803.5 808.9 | -0.028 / 112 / 111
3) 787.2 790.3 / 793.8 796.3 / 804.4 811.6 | 0.047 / 115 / 110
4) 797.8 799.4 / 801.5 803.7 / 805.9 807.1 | 0.024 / 114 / 111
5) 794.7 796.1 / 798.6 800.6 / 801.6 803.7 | -0.001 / 112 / 111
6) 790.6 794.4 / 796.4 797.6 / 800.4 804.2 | -0.024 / 112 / 112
